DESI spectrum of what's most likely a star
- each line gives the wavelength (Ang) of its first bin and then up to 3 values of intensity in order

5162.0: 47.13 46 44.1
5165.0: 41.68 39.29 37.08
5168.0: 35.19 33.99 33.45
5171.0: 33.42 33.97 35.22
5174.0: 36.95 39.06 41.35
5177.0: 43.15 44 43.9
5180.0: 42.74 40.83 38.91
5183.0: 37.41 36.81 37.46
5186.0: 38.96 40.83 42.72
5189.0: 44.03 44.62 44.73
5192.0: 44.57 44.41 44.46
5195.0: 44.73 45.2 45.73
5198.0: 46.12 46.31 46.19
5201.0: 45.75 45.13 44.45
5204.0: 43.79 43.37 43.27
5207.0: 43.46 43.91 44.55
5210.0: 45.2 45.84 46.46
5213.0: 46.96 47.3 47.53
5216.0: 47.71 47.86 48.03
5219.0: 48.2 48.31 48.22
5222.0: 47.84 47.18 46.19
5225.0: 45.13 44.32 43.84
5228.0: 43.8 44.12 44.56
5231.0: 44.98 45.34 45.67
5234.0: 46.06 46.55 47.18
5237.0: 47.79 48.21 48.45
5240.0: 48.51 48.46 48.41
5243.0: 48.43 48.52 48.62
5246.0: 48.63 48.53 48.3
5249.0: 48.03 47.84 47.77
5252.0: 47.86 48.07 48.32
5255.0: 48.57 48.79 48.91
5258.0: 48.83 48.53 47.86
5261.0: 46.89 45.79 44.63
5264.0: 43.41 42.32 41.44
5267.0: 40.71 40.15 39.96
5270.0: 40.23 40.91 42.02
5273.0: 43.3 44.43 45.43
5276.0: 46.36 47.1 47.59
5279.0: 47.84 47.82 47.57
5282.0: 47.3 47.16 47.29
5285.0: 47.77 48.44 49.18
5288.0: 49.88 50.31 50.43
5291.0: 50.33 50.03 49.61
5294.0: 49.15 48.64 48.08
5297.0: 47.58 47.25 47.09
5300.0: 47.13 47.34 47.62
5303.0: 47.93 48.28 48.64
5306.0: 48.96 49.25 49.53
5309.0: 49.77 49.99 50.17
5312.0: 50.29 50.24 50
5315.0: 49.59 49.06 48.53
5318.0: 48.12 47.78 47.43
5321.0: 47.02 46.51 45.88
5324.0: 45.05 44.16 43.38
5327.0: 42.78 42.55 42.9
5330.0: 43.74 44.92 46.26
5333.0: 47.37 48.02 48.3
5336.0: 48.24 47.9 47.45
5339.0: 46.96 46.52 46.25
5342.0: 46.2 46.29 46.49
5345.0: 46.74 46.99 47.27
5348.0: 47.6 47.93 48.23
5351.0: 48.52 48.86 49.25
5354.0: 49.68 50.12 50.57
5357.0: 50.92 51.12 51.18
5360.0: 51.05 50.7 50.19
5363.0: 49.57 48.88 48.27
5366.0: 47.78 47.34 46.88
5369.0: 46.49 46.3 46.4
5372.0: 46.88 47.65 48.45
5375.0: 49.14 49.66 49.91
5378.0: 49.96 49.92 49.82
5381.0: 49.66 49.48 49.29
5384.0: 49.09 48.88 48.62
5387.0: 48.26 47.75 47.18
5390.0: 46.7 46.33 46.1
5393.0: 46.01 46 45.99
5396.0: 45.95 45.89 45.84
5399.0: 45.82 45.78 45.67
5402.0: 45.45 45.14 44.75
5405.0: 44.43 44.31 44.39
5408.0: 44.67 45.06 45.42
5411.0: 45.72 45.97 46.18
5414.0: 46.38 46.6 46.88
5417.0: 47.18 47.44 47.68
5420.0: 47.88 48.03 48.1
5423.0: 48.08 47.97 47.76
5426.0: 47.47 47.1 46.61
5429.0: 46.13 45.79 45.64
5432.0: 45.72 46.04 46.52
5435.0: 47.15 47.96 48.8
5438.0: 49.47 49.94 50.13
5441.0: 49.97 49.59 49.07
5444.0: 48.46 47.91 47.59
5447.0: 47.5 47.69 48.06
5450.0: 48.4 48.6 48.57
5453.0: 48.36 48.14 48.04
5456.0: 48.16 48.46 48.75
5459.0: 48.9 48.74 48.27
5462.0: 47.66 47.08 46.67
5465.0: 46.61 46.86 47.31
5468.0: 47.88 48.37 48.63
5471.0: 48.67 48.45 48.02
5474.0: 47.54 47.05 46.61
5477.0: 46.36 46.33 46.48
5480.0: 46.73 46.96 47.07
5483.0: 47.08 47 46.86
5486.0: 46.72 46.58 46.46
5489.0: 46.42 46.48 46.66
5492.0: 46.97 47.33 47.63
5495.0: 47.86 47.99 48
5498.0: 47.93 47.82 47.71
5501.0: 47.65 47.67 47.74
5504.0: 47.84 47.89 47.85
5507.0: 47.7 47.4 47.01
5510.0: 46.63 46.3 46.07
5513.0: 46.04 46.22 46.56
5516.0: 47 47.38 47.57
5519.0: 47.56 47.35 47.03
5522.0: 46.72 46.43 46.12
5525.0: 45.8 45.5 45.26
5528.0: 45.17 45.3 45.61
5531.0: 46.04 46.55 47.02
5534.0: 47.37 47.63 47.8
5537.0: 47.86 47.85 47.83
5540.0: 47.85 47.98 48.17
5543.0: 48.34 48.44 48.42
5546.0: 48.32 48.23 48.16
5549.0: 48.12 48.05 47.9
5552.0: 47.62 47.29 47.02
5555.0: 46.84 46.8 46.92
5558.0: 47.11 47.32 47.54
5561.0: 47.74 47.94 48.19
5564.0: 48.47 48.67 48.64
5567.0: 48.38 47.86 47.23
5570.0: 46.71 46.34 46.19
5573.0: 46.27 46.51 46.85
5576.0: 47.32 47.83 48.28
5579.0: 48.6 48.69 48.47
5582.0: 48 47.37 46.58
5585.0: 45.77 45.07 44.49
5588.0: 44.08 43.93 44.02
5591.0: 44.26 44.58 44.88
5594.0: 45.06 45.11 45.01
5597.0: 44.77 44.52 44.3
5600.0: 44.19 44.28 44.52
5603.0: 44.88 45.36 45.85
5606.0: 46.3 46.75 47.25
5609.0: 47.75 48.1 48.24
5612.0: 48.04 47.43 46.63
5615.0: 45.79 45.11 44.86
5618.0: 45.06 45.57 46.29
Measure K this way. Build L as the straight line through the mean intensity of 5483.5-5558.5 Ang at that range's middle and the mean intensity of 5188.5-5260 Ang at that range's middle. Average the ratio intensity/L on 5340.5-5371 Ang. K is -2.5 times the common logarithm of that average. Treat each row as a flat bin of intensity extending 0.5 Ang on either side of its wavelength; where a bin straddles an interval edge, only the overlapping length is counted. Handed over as -0.04 mag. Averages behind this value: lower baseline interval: 46.5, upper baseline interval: 47.2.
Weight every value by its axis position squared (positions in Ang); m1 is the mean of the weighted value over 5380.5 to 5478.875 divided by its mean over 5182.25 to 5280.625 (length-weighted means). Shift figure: 1.12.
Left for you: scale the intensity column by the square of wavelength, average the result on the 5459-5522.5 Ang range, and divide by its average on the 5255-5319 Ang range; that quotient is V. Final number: 1.08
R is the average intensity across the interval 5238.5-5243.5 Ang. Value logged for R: 48.5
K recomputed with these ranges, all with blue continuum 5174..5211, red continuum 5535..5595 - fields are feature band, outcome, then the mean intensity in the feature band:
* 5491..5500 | -0.03 mag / 47.6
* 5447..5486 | -0.04 mag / 47.7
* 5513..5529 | 0.01 mag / 46.5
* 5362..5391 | -0.08 mag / 48.4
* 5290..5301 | -0.10 mag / 48.5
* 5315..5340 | -0.04 mag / 46.3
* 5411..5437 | -0.03 mag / 47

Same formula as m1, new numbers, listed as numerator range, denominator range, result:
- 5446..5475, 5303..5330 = 1.07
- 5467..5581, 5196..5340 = 1.11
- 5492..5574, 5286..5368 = 1.06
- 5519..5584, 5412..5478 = 1.03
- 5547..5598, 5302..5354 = 1.08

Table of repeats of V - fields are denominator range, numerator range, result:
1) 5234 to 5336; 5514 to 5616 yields 1.10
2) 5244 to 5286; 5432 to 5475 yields 1.12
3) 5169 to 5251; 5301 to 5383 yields 1.13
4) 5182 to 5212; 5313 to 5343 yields 1.12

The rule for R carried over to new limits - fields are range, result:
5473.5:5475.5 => 47.3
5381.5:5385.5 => 49.2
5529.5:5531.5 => 45.8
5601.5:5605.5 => 45.2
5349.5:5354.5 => 48.9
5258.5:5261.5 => 47.8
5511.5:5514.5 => 46.1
